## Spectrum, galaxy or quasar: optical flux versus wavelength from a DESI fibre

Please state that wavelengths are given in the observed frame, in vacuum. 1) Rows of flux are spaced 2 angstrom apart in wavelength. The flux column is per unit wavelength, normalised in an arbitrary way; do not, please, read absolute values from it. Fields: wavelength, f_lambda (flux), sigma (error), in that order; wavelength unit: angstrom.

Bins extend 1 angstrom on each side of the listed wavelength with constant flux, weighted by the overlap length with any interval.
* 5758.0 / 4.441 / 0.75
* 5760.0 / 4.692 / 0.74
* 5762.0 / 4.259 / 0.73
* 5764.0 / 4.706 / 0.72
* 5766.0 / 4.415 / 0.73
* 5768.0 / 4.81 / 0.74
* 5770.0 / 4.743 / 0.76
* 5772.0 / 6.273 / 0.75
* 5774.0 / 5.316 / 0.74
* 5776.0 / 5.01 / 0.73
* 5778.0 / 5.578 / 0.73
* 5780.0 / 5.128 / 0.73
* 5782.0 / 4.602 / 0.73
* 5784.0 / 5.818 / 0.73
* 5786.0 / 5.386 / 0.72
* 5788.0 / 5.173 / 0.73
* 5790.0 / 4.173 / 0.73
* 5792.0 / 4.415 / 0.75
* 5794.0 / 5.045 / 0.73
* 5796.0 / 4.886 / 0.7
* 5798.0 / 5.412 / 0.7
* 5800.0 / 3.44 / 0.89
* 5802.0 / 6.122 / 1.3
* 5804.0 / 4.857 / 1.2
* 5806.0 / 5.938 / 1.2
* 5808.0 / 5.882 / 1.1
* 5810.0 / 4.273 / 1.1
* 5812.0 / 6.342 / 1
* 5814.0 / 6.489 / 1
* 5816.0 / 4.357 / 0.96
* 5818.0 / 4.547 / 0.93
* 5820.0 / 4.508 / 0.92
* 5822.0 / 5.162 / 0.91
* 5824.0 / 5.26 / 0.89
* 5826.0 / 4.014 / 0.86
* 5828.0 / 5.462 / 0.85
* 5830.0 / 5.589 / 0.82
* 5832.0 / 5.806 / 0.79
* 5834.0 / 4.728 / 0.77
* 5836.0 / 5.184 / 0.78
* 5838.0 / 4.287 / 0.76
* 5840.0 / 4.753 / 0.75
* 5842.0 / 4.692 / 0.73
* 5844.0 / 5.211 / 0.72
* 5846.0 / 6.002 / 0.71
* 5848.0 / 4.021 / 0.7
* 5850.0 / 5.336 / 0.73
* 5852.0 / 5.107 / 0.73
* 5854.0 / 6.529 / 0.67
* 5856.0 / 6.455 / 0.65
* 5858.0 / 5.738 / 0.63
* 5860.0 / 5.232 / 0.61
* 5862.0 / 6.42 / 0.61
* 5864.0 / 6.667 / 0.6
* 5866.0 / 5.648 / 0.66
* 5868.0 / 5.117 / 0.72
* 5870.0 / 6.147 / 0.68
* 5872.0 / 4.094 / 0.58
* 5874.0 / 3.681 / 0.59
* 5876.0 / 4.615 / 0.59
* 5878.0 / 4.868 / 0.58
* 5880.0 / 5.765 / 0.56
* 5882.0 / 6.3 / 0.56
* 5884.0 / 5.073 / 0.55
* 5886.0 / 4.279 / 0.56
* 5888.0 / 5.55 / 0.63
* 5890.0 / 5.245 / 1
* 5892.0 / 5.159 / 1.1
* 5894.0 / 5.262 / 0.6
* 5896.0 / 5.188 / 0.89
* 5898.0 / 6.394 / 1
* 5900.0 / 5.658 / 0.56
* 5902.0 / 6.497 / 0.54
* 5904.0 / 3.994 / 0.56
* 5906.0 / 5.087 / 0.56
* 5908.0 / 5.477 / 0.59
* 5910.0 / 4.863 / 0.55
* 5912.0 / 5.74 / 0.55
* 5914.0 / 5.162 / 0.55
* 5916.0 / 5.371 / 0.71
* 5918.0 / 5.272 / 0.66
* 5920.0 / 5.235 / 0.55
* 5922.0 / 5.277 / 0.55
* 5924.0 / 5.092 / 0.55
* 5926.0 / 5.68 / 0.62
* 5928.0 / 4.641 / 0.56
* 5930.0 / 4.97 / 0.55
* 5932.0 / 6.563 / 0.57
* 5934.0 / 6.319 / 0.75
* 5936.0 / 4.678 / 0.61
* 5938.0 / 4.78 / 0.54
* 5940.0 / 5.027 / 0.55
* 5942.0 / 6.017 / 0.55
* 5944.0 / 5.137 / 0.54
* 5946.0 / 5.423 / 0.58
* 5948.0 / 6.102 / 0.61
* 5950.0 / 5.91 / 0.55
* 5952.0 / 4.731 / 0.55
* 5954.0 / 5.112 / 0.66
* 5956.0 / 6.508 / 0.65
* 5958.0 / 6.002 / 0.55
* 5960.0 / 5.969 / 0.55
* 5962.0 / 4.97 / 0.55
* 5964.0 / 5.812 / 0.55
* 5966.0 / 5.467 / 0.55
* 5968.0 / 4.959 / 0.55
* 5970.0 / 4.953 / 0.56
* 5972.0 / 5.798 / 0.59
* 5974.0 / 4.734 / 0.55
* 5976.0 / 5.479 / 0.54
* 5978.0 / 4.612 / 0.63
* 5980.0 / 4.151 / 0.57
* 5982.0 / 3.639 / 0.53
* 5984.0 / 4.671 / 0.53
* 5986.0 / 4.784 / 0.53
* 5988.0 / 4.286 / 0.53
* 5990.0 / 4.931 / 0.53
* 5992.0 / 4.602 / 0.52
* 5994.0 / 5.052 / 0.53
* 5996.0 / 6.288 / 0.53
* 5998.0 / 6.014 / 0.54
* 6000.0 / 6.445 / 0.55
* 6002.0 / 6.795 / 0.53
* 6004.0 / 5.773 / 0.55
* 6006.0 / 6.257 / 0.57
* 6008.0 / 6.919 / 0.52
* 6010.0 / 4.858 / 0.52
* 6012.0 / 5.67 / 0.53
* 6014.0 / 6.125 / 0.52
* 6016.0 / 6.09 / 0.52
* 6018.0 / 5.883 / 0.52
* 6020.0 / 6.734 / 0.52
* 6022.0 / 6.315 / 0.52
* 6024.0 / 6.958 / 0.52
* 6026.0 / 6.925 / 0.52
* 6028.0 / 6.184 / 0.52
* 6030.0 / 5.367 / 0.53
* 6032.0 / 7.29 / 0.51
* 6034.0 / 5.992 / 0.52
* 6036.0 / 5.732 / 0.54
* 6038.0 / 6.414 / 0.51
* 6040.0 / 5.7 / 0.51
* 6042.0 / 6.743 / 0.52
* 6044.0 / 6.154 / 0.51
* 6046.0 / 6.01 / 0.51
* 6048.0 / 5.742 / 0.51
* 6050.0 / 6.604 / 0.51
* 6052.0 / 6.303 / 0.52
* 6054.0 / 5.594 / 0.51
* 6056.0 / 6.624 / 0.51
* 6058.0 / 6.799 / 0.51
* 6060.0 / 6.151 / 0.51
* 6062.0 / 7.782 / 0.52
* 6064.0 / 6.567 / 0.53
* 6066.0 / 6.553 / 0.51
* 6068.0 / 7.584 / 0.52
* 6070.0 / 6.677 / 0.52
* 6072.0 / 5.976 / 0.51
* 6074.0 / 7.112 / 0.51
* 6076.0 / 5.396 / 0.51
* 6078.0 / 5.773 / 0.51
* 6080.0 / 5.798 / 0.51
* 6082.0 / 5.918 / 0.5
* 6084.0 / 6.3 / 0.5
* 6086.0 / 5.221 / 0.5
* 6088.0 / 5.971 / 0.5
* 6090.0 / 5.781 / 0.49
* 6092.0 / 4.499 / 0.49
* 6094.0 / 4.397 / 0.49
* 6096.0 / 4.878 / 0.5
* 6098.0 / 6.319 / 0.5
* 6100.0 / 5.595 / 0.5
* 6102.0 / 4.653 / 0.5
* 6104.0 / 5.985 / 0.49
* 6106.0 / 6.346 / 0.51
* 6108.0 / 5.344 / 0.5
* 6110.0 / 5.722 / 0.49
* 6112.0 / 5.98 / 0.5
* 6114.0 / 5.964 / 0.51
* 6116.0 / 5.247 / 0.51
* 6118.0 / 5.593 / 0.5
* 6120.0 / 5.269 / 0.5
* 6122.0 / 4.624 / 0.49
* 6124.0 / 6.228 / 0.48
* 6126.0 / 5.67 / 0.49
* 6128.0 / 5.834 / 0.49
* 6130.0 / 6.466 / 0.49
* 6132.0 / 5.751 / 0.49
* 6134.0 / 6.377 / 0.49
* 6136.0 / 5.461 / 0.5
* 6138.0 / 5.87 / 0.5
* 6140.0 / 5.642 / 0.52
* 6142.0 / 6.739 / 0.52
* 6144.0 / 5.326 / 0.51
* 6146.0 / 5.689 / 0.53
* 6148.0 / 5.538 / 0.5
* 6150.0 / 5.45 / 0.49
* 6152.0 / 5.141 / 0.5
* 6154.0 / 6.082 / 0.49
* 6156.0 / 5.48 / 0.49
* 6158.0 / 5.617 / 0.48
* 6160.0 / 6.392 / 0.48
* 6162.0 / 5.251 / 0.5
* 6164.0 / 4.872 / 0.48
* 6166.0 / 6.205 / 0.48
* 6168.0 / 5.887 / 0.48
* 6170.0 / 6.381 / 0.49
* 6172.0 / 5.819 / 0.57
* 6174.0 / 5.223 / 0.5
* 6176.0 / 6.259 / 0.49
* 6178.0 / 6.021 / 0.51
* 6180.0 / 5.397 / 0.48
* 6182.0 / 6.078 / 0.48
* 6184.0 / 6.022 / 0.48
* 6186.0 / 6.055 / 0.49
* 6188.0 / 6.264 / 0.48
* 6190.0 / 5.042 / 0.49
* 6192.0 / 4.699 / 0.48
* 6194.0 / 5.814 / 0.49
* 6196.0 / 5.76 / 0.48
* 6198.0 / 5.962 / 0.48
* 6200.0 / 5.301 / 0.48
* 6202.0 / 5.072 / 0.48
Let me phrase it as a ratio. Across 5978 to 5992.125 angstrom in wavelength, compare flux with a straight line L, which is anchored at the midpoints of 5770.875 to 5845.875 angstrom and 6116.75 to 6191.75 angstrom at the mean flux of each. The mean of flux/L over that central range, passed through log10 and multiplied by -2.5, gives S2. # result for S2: 0.22 mag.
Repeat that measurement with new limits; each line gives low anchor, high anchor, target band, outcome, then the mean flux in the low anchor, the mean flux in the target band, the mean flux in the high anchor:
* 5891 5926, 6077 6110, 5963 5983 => 0.10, 5.35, 4.96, 5.55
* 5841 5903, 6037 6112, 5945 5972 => 0.03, 5.42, 5.54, 6.03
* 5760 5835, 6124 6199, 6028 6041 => -0.10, 5.07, 6.09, 5.78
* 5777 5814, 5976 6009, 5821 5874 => -0.02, 5.17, 5.3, 5.33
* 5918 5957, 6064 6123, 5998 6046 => -0.11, 5.43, 6.22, 5.75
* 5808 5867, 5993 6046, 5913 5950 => 0.07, 5.31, 5.39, 6.18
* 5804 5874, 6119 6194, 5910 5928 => 0.02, 5.29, 5.29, 5.73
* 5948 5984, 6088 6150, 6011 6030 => -0.17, 5.23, 6.27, 5.63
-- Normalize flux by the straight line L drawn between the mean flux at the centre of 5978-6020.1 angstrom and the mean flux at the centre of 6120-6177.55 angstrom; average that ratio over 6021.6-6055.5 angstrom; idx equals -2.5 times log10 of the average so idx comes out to -0.13 mag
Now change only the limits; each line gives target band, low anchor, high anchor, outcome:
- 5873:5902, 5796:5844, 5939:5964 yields 0.02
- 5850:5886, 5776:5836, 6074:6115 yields -0.05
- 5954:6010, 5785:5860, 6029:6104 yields 0.07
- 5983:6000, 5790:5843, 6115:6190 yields 0.05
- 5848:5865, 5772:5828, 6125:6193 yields -0.12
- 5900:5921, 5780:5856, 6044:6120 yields 0.03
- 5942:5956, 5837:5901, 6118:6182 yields -0.02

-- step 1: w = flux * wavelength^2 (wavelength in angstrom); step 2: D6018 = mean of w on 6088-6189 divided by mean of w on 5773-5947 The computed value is 1.2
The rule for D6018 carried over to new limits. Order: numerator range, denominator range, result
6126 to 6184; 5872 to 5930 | 1.21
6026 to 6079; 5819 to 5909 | 1.28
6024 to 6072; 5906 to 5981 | 1.24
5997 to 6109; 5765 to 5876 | 1.27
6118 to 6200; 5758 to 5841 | 1.28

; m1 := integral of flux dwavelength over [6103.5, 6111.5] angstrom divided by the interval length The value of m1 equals 5.85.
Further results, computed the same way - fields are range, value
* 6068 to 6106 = 5.75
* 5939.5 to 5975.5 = 5.49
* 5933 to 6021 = 5.47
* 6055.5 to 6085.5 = 6.44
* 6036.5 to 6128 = 5.94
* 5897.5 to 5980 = 5.38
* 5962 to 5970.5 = 5.28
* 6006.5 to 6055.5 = 6.18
